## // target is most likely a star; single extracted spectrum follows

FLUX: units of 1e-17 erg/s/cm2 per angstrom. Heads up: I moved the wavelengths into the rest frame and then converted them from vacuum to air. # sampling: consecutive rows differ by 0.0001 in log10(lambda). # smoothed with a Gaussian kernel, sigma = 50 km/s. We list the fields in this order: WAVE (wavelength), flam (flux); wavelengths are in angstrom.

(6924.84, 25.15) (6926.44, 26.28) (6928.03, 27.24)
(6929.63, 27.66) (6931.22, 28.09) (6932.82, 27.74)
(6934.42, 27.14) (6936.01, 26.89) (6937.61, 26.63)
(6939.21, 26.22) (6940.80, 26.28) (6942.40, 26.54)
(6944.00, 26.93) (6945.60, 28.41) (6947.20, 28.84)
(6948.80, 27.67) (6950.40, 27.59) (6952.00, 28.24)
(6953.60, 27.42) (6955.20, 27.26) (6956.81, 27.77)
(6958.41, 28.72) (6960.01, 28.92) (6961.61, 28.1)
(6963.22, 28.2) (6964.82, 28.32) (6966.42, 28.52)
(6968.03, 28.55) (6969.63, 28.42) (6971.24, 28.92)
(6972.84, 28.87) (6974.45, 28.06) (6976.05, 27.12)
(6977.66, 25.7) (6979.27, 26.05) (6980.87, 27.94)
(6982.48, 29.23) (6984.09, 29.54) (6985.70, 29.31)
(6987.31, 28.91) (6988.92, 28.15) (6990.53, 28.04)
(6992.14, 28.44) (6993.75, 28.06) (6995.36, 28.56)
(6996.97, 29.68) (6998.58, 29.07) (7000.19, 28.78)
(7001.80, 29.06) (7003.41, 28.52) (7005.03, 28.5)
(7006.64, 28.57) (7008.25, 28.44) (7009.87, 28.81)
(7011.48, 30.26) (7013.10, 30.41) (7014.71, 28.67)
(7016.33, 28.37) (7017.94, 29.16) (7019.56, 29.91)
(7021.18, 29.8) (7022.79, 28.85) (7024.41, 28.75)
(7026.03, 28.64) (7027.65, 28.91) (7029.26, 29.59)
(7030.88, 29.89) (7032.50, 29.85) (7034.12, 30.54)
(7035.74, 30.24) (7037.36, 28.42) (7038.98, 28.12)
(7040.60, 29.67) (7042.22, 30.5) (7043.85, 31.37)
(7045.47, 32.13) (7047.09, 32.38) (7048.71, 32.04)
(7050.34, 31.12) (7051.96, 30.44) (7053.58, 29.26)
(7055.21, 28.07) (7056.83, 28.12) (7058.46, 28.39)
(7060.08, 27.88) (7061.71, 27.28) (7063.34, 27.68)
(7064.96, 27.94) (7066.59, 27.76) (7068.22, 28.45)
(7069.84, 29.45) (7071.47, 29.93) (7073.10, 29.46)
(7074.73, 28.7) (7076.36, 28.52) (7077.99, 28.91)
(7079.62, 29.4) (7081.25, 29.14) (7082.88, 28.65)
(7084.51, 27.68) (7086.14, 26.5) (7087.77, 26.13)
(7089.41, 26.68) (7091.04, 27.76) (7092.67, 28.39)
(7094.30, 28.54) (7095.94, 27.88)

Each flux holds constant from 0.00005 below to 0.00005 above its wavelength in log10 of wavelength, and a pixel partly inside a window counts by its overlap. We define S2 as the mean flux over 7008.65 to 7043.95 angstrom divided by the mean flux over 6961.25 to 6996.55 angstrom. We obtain 1.04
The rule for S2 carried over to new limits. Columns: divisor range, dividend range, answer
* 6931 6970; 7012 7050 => 1.08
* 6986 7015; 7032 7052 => 1.06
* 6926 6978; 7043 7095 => 1.04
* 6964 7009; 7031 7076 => 1.04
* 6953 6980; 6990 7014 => 1.03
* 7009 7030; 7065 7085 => 0.99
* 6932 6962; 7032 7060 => 1.09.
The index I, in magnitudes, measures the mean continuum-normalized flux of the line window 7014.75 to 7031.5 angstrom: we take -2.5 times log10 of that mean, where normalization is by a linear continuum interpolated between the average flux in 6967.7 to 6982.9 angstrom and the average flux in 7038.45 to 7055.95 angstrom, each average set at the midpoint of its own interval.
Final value 0.02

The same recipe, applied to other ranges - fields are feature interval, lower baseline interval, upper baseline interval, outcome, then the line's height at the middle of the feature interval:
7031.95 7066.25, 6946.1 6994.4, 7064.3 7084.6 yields -0.03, 28.7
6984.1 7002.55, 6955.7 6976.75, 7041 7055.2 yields 0.02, 29.2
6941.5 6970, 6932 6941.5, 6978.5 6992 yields -0.02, 27.4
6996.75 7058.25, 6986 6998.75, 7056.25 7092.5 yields -0.04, 28.4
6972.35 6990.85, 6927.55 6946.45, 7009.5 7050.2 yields 0.02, 28.4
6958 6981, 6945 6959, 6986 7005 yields 0.01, 28.2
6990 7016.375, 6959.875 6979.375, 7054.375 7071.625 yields -0.03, 28.1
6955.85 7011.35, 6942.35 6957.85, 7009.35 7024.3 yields 0.00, 28.5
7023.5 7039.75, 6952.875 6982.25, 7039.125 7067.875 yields -0.01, 29.1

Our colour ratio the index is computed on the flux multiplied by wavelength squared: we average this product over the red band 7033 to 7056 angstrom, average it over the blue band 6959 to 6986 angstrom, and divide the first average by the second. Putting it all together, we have 1.1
